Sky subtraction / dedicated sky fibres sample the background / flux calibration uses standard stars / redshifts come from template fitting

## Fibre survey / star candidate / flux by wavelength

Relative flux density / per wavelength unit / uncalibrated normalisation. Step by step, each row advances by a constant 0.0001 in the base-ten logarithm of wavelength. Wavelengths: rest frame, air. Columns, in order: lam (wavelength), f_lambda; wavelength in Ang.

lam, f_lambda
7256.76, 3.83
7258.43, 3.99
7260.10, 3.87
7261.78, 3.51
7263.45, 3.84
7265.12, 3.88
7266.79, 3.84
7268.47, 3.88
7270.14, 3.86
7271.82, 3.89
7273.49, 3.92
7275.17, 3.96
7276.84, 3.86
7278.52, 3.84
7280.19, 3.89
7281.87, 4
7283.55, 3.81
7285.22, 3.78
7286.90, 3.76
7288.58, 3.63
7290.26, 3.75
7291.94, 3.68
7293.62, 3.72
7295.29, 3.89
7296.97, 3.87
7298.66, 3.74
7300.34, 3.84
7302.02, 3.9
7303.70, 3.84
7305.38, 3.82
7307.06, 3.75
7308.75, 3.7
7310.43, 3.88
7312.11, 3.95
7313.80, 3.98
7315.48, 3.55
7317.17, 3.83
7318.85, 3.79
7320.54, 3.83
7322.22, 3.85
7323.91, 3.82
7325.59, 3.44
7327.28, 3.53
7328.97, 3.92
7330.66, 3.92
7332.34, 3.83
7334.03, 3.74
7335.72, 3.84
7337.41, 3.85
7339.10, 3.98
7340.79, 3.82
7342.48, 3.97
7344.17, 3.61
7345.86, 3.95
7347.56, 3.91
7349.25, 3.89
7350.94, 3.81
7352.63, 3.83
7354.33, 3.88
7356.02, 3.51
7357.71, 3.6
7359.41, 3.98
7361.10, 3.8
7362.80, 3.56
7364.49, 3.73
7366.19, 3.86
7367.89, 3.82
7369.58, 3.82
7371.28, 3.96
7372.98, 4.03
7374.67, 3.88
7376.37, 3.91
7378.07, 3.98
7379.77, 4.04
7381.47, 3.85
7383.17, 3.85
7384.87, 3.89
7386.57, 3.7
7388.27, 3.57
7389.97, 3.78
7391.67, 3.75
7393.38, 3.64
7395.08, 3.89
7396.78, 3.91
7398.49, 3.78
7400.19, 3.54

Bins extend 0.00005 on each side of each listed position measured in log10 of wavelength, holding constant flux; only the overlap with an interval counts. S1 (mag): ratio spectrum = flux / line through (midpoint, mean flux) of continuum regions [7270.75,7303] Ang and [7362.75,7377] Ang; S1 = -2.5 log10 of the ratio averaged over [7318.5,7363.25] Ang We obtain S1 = 0.01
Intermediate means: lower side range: 3.83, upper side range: 3.86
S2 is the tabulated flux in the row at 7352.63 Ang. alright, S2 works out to 3.83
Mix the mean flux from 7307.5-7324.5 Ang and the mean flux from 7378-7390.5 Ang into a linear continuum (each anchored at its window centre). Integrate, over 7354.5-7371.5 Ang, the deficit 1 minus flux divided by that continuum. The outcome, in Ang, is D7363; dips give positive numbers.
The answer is 0.3 Ang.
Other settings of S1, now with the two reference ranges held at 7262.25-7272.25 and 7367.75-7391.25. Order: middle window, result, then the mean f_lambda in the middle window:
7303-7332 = 0.019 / 3.79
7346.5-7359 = 0.022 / 3.78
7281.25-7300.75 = 0.019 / 3.79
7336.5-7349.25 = -0.003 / 3.87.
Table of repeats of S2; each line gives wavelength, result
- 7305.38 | 3.82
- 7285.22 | 3.78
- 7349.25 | 3.89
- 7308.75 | 3.7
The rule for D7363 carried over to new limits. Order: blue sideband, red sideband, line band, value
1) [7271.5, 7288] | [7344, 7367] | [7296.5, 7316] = 0.08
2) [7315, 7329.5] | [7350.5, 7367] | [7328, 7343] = -0.53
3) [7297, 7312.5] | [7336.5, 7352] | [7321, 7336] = 0.33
